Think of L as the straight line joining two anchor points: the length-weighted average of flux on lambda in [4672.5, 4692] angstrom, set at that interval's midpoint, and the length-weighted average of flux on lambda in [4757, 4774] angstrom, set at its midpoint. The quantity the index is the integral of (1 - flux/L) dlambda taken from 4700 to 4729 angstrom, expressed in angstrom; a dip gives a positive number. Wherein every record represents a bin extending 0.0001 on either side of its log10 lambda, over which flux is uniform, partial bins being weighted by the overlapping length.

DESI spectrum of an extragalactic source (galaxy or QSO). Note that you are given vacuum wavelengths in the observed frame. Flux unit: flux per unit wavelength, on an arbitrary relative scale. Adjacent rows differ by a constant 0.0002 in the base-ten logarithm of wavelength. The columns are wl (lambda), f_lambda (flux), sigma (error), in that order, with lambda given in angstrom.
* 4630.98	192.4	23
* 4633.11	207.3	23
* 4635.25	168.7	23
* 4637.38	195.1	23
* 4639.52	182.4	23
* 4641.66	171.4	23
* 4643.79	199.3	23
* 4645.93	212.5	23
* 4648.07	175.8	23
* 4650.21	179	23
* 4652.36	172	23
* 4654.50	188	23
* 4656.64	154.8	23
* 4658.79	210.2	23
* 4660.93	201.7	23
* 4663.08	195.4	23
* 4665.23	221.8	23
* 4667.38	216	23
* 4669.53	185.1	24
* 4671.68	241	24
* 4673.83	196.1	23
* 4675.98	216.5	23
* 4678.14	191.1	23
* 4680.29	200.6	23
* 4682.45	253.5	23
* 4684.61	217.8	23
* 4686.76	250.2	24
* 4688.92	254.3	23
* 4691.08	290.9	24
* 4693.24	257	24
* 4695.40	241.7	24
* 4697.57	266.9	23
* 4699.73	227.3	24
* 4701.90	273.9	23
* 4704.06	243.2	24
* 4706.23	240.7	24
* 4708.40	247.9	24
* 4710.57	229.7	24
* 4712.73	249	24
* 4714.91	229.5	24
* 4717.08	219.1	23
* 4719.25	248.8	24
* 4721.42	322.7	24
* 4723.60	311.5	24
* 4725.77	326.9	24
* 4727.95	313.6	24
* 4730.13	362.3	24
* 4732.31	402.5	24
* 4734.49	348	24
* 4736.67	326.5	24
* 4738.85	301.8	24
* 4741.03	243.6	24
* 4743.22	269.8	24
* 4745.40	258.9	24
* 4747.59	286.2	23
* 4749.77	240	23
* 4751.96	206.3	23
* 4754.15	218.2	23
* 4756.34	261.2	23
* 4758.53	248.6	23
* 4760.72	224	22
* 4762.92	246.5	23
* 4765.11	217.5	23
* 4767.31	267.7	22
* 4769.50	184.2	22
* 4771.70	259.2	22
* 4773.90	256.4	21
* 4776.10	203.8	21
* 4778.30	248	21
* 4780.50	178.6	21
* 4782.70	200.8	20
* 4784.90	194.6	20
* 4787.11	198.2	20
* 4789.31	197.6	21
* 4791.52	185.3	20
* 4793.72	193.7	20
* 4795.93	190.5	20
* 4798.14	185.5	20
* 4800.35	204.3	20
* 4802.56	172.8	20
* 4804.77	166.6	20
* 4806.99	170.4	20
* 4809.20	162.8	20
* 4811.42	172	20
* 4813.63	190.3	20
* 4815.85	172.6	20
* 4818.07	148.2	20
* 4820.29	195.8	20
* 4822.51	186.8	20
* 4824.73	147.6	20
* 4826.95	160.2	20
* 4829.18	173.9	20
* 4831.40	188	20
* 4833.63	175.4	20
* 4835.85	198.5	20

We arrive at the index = -4.0 angstrom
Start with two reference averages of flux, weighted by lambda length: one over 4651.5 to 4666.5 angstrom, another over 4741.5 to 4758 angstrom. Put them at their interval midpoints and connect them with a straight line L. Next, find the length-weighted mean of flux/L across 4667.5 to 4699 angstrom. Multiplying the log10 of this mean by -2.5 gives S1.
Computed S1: -0.122 mag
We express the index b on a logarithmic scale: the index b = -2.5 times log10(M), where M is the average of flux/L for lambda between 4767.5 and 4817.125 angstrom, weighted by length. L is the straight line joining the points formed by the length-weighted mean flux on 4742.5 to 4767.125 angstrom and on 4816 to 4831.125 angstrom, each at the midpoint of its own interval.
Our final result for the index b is 0.043 mag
